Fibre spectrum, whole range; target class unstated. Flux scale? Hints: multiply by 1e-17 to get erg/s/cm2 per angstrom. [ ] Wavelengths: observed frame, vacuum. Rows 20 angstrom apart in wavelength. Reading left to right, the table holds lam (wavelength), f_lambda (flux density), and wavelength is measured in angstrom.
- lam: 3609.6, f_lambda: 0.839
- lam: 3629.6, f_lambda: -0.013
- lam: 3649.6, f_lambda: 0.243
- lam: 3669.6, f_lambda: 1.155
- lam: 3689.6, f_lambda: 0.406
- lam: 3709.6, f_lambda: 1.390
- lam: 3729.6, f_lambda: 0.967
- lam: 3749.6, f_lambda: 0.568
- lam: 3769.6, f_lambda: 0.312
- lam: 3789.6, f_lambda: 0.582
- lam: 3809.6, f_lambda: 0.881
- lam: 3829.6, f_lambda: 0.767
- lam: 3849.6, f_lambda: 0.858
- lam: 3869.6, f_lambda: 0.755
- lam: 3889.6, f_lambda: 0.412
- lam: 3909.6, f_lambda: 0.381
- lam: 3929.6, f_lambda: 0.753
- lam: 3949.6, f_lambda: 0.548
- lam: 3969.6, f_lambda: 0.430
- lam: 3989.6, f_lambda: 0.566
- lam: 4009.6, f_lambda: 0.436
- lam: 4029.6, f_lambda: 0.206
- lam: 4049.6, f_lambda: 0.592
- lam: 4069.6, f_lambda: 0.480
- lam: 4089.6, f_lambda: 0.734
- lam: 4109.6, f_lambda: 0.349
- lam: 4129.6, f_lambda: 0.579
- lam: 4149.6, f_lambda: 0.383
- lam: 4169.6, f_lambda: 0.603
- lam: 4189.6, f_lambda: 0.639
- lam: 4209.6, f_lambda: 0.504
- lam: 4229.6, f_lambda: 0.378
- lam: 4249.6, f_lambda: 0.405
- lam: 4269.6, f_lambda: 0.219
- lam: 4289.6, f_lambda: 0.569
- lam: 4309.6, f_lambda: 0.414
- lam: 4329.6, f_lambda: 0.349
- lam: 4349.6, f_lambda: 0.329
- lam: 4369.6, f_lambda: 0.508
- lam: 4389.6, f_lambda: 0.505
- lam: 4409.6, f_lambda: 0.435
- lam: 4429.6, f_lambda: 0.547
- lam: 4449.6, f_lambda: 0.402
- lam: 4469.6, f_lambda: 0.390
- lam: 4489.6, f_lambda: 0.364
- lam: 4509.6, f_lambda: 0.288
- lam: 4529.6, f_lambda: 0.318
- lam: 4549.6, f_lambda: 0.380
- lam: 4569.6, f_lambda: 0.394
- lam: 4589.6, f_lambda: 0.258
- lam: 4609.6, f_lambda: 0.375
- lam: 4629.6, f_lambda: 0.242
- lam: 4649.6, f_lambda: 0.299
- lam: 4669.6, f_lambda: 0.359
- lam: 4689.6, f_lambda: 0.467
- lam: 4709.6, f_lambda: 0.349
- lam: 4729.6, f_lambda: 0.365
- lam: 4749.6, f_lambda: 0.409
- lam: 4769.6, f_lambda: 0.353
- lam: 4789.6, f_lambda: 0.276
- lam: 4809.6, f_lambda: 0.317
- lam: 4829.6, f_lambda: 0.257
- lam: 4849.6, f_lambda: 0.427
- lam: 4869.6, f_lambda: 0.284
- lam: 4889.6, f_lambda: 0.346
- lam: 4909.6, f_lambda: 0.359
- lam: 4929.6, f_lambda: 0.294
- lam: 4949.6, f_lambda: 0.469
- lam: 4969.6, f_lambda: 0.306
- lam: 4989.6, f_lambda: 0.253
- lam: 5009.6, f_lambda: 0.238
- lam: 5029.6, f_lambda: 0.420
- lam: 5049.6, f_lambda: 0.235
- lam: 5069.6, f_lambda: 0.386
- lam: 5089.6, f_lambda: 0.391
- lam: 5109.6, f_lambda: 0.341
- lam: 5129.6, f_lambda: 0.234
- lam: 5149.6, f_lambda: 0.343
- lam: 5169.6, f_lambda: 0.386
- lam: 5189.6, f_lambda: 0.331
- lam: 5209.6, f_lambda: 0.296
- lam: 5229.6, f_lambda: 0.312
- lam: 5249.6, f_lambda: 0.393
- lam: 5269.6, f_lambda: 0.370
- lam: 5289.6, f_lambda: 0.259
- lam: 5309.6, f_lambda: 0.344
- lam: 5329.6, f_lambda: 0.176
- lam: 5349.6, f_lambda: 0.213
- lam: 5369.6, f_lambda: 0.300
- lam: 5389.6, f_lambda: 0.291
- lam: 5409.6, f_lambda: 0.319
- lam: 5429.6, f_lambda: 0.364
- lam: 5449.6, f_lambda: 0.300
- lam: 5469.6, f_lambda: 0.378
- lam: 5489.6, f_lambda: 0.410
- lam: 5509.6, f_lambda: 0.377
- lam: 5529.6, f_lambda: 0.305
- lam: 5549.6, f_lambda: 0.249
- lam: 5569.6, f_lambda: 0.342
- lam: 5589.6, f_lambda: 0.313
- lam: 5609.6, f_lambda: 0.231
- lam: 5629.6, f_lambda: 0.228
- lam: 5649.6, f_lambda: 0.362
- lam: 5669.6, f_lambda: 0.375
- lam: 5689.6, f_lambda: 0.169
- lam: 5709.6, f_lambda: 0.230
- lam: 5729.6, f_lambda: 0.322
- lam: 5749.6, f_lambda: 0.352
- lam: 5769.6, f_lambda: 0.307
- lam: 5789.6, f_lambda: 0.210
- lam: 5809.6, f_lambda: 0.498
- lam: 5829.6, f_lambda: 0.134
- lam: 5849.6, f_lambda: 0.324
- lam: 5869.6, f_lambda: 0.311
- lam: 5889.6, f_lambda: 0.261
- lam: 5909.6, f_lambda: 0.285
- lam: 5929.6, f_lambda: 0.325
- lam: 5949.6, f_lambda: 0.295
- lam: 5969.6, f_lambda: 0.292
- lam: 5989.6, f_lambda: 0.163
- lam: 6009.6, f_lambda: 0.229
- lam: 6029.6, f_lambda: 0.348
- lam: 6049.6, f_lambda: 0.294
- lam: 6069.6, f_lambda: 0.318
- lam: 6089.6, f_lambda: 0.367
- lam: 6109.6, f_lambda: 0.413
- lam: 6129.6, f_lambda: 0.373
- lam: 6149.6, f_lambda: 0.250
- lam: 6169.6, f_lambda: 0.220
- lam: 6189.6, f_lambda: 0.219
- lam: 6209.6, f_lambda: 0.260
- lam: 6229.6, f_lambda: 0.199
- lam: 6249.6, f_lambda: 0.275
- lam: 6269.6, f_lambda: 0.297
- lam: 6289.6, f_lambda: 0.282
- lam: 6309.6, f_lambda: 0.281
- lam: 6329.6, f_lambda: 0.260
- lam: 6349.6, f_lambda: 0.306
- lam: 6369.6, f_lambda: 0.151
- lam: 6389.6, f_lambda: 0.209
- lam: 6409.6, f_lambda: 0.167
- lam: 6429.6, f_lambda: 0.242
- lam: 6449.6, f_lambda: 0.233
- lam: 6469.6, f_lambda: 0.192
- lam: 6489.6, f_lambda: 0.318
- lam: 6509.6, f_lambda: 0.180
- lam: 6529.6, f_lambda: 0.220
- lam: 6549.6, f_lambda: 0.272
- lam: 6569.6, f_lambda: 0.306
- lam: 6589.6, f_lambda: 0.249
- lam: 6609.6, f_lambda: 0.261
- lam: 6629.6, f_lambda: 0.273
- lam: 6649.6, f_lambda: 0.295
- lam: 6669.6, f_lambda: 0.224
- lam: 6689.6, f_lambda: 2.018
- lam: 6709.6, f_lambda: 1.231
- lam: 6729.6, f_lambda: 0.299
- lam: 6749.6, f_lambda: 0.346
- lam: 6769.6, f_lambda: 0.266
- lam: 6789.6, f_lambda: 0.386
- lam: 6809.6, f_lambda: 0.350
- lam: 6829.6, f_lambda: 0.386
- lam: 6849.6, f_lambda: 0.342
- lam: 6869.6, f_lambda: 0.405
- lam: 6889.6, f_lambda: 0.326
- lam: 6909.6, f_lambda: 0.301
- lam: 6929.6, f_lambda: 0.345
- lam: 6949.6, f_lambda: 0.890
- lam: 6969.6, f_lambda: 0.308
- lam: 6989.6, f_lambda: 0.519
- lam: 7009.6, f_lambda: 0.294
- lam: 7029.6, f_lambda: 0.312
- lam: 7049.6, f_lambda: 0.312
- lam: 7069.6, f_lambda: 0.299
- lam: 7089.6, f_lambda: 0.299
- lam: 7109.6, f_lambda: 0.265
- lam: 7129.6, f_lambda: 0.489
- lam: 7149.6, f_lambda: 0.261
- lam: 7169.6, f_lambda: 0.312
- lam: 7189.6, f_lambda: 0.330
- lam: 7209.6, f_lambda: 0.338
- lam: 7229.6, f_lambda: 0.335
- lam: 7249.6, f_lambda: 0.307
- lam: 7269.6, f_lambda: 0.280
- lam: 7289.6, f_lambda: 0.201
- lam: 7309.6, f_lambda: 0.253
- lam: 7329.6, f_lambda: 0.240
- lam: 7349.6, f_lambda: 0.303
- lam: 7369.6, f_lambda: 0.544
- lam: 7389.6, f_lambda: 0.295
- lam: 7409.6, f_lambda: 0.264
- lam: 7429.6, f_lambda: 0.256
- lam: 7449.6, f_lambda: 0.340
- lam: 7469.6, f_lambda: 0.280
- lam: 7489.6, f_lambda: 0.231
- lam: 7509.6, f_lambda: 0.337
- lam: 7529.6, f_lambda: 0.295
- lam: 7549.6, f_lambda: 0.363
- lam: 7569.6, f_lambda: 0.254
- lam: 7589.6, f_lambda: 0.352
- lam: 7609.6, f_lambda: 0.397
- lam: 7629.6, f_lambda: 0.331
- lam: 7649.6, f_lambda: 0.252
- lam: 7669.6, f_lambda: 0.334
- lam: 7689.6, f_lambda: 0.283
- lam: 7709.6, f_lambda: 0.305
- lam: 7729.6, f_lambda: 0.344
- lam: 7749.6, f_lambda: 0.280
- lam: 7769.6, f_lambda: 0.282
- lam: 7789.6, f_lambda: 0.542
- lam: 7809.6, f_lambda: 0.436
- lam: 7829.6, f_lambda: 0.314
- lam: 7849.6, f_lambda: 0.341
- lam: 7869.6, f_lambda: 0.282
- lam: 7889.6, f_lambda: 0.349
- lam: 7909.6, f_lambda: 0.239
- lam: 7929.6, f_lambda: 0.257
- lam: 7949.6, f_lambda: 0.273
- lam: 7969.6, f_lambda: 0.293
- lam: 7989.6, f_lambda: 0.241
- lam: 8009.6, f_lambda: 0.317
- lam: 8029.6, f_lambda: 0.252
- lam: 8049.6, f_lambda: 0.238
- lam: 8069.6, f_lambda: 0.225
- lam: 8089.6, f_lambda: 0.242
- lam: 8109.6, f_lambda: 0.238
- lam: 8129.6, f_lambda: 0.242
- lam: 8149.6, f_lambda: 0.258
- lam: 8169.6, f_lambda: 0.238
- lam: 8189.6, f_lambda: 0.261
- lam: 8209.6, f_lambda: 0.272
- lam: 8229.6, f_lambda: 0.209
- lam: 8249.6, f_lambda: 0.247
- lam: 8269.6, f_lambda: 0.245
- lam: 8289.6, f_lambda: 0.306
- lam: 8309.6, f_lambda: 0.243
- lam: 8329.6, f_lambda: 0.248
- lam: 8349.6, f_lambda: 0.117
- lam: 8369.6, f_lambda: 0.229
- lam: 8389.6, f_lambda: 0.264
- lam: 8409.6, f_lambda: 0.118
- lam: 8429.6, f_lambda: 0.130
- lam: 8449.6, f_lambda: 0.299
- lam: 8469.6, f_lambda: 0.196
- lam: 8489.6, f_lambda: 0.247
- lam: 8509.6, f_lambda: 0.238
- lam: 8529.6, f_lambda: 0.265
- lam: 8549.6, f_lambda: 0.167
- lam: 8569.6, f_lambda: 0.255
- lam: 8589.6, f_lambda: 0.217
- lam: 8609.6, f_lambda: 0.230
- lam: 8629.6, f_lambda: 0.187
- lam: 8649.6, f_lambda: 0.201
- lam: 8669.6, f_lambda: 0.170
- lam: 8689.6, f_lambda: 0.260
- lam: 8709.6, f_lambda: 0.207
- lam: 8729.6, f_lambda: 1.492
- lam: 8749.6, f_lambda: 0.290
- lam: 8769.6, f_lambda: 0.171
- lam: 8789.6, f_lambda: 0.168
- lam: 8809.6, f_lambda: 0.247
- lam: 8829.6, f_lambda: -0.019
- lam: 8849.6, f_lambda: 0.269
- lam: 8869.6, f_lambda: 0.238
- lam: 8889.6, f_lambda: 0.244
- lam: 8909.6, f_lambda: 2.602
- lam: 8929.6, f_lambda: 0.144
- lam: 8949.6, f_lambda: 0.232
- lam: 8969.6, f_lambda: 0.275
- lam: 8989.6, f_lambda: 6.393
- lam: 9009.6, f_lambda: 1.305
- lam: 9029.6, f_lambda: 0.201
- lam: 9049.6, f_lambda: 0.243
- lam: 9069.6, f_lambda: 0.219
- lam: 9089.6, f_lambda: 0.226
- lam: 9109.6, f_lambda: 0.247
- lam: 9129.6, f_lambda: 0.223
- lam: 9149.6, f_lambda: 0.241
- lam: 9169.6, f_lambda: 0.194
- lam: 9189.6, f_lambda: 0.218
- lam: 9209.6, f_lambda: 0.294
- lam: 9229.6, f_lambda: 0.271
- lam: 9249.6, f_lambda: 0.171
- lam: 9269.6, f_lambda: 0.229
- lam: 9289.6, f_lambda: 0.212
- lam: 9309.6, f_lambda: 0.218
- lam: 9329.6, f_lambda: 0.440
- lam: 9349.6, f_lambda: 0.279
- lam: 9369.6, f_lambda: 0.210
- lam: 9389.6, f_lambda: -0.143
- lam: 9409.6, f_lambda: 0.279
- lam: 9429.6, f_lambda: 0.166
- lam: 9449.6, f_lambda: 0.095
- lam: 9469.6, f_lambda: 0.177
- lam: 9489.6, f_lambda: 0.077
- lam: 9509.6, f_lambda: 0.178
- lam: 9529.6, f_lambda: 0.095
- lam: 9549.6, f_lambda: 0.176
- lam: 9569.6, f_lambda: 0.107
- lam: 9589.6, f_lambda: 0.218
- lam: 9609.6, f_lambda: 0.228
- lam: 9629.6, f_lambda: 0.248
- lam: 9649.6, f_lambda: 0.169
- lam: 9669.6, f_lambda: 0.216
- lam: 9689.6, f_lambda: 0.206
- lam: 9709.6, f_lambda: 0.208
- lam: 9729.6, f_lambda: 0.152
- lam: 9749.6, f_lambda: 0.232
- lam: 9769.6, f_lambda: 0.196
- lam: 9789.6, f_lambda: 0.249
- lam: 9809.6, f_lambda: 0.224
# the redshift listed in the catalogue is 0.796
